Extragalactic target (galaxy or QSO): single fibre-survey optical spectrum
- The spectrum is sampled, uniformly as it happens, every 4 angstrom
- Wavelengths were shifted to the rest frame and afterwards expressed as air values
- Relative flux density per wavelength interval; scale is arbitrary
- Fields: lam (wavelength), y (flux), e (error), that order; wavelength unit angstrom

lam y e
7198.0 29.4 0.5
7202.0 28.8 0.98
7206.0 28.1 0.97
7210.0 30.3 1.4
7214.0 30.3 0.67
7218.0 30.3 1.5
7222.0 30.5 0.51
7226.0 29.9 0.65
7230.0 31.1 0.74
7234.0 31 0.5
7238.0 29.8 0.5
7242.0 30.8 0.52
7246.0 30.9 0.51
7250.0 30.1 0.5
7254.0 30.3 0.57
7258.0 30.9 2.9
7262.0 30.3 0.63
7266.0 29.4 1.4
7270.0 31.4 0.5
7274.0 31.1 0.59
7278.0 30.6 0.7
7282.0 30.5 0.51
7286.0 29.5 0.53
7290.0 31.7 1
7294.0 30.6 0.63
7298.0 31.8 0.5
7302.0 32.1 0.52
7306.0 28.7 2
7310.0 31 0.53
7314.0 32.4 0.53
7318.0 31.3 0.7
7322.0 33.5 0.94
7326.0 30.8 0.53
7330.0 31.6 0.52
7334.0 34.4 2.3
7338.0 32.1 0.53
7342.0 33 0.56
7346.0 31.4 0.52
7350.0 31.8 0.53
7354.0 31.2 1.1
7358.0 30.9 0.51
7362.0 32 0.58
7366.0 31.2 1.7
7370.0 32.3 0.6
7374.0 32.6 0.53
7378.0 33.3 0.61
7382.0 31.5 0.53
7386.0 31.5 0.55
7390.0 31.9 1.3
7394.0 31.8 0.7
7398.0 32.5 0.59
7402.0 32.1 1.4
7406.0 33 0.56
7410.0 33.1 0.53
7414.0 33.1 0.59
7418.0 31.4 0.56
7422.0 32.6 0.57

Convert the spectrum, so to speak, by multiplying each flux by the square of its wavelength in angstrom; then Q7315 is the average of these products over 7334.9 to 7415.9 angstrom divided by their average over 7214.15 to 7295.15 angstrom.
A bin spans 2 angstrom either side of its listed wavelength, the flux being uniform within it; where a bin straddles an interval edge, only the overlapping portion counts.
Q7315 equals 1.09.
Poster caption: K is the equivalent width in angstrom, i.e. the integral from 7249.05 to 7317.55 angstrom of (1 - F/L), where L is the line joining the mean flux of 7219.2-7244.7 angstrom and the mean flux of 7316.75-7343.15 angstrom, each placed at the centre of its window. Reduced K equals 1.6 angstrom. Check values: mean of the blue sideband 30.5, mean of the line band 30.8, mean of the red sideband 32.4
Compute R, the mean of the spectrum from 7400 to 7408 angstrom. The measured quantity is 32.5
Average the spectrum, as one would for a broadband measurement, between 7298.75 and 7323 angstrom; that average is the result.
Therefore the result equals 31.4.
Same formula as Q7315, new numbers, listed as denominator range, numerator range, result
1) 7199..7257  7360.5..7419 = 1.12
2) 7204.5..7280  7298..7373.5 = 1.07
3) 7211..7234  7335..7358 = 1.08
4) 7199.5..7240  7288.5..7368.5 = 1.09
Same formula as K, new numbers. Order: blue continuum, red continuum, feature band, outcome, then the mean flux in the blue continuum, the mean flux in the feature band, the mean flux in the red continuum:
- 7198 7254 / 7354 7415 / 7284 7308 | 0.2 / 30.1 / 30.7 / 32.1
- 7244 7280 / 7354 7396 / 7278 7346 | -0.9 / 30.6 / 31.5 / 31.9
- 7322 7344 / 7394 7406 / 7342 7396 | 0.9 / 32.5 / 31.8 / 32.3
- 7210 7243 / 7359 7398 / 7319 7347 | -0.8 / 30.4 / 32.4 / 32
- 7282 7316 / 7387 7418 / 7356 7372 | 0.1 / 30.9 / 31.6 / 32.4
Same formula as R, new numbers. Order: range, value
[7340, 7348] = 32.2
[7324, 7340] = 32.2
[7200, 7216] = 29.4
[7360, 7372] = 31.8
